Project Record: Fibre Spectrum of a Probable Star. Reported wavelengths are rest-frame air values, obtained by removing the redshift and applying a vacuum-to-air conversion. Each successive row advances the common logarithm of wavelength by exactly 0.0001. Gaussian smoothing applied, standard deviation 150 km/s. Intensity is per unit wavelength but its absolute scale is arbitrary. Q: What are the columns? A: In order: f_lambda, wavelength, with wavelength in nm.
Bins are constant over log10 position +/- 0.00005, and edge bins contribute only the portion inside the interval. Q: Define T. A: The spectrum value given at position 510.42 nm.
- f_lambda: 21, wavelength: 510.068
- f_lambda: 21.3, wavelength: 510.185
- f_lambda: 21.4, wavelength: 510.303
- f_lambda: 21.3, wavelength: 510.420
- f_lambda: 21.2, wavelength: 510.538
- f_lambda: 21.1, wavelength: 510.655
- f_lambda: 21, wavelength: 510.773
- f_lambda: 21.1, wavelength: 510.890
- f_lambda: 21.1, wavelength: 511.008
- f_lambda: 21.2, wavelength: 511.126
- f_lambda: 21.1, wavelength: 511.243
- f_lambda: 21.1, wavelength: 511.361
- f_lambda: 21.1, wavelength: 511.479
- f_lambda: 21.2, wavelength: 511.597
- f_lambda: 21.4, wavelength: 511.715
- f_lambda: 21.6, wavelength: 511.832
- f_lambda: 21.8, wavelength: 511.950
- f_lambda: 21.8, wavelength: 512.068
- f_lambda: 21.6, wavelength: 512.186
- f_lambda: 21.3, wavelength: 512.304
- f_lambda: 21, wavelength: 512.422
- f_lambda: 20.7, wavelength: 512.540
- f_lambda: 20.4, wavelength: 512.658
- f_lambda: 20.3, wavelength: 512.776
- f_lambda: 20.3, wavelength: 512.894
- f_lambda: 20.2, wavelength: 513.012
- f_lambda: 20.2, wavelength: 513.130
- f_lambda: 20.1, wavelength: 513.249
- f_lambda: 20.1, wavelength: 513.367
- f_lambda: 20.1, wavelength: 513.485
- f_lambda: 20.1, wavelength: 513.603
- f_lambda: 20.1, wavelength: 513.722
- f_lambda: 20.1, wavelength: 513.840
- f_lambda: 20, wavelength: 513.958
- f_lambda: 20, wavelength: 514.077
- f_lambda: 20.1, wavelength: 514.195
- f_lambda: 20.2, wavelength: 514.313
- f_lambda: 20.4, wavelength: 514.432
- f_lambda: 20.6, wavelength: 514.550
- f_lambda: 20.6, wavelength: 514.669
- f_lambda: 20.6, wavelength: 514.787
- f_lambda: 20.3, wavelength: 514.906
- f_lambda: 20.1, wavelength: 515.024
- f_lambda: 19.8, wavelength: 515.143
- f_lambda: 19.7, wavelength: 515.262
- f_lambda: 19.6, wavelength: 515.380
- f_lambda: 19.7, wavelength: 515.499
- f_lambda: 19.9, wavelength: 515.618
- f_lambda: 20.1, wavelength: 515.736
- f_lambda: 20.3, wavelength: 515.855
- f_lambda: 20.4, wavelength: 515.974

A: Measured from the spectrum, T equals 21.3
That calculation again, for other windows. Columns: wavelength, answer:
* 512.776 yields 20.3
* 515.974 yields 20.4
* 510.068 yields 21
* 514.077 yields 20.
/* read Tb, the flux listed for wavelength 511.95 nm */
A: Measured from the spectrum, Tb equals 21.8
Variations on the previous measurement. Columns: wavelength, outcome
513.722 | 20.1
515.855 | 20.3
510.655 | 21.1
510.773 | 21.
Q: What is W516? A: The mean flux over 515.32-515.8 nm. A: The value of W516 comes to 19.9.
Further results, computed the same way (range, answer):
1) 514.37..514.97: 20.5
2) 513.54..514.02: 20.1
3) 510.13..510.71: 21.3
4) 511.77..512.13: 21.8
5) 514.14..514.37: 20.2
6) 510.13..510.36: 21.3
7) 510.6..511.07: 21.1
